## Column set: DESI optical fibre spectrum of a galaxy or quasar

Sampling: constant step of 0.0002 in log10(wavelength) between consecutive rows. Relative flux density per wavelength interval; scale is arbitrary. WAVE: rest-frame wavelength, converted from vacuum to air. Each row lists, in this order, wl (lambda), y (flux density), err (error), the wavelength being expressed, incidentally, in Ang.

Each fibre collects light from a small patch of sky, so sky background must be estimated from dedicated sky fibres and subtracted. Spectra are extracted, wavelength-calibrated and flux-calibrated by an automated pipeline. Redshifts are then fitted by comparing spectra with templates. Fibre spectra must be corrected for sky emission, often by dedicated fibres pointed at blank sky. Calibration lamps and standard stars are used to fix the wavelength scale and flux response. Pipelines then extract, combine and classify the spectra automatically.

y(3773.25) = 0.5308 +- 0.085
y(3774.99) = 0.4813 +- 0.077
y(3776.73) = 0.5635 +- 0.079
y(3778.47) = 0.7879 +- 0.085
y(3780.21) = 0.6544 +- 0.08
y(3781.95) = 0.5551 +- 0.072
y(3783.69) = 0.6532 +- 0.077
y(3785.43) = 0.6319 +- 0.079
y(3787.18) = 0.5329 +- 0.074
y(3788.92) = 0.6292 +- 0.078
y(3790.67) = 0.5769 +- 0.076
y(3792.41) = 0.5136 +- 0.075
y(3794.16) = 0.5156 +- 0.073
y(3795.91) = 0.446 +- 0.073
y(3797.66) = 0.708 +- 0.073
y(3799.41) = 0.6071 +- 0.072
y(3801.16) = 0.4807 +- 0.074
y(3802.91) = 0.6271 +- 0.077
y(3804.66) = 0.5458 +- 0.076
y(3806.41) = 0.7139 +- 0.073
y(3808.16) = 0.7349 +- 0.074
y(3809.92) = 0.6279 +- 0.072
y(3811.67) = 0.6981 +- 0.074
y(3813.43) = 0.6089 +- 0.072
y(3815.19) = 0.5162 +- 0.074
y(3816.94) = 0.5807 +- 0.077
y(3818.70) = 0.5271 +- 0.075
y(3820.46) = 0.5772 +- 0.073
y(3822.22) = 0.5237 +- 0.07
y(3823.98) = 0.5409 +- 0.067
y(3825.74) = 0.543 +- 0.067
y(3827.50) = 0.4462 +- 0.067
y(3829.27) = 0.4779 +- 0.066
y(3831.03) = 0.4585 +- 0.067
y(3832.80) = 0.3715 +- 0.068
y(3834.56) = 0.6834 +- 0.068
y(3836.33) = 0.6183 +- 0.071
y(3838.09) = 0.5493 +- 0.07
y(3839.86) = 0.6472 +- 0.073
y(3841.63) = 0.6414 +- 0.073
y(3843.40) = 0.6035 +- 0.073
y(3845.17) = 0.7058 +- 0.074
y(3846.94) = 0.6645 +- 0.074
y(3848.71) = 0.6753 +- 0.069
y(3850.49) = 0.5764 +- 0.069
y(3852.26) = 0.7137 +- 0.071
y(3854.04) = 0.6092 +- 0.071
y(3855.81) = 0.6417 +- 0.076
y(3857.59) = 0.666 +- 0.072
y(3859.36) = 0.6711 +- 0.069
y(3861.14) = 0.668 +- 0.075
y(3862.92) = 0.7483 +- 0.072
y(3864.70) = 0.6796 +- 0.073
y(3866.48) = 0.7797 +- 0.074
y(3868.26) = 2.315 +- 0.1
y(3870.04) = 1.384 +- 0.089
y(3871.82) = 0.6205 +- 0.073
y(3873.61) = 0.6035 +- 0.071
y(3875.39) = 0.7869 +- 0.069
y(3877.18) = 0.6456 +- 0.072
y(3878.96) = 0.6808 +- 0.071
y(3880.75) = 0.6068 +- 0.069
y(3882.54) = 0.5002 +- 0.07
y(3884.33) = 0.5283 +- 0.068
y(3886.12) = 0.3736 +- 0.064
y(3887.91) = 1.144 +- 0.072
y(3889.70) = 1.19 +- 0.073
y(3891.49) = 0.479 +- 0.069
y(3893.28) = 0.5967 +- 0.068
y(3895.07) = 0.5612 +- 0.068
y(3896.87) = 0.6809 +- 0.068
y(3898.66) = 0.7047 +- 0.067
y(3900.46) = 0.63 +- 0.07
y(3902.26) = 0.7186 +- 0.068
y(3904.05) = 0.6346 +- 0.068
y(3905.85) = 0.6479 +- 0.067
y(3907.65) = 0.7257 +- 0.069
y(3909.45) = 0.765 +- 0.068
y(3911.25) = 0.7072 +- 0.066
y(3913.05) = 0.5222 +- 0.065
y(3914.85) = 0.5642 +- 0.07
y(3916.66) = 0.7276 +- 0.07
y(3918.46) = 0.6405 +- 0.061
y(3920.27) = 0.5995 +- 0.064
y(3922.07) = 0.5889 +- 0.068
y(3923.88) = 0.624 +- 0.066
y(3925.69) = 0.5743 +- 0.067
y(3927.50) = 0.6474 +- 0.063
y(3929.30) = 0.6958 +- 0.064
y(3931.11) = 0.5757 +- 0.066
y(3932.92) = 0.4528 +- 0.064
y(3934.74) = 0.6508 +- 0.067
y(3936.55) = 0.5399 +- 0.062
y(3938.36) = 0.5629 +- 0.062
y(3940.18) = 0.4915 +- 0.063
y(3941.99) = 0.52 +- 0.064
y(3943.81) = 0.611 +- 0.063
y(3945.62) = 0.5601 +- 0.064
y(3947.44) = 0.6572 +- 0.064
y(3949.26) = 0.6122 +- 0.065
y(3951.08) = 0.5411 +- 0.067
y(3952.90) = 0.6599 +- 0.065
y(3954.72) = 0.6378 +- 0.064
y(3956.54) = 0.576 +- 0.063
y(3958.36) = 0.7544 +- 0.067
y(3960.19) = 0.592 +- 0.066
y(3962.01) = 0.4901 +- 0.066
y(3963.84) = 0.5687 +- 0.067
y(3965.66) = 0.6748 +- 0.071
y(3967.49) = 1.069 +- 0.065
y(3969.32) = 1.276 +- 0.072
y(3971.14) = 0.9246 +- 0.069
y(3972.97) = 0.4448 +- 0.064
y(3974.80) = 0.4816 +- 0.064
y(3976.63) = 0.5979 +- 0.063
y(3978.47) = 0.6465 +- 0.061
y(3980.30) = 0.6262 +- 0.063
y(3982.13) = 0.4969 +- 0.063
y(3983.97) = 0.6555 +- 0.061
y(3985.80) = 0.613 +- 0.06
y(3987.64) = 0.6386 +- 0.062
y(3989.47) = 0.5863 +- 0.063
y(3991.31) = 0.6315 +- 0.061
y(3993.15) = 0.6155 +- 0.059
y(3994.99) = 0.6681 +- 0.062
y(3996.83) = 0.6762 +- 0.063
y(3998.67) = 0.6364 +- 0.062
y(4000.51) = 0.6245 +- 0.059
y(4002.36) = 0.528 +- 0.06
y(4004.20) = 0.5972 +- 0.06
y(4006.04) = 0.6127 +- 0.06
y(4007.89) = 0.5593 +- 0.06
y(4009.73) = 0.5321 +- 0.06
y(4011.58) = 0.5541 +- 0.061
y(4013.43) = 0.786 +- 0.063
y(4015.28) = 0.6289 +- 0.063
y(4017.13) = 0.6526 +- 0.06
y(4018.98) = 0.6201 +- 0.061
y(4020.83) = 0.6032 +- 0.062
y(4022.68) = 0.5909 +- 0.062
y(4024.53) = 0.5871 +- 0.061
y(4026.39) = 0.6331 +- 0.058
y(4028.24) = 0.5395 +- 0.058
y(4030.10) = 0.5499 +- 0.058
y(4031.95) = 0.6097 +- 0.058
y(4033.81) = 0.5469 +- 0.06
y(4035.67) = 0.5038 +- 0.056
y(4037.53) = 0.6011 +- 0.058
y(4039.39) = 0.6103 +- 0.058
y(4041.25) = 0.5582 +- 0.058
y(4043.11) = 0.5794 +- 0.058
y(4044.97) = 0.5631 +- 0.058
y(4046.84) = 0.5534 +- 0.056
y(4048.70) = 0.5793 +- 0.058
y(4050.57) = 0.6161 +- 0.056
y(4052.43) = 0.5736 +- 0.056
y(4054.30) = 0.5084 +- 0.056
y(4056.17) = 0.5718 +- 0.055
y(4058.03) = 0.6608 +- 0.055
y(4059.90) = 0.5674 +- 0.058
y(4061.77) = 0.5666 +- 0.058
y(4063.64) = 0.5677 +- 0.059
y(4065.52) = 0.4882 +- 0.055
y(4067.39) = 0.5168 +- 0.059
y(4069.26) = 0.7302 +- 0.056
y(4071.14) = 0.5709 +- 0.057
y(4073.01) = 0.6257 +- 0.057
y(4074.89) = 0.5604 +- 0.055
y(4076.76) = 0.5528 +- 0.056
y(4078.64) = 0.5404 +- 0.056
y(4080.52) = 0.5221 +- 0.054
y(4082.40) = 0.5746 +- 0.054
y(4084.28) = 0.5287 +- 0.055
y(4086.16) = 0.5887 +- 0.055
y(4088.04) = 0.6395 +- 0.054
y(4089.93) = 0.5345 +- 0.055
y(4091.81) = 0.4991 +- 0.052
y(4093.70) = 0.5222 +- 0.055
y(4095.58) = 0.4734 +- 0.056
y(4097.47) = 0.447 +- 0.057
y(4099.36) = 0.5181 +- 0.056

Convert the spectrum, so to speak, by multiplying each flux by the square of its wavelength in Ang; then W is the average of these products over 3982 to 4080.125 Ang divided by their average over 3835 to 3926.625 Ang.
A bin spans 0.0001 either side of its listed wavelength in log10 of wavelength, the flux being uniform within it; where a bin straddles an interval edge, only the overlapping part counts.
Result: 0.9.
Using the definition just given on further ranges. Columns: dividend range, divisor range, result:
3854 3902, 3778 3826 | 1.33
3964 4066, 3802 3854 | 1.14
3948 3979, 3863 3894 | 0.87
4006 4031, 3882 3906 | 0.95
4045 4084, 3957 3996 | 0.89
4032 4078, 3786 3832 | 1.15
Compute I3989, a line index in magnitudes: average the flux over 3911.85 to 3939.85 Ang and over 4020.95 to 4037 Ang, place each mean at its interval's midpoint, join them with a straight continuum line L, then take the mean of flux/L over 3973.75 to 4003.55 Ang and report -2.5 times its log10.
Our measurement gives -0.046 mag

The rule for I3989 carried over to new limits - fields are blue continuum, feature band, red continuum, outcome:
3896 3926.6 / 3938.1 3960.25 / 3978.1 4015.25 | 0.061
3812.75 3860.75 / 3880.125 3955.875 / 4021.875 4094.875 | -0.087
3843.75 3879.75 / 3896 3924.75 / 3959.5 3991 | 0.130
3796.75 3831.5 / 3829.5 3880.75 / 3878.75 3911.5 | -0.150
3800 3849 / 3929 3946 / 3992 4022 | 0.082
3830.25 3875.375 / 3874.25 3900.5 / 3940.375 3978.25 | 0.055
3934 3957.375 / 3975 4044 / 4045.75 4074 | -0.035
